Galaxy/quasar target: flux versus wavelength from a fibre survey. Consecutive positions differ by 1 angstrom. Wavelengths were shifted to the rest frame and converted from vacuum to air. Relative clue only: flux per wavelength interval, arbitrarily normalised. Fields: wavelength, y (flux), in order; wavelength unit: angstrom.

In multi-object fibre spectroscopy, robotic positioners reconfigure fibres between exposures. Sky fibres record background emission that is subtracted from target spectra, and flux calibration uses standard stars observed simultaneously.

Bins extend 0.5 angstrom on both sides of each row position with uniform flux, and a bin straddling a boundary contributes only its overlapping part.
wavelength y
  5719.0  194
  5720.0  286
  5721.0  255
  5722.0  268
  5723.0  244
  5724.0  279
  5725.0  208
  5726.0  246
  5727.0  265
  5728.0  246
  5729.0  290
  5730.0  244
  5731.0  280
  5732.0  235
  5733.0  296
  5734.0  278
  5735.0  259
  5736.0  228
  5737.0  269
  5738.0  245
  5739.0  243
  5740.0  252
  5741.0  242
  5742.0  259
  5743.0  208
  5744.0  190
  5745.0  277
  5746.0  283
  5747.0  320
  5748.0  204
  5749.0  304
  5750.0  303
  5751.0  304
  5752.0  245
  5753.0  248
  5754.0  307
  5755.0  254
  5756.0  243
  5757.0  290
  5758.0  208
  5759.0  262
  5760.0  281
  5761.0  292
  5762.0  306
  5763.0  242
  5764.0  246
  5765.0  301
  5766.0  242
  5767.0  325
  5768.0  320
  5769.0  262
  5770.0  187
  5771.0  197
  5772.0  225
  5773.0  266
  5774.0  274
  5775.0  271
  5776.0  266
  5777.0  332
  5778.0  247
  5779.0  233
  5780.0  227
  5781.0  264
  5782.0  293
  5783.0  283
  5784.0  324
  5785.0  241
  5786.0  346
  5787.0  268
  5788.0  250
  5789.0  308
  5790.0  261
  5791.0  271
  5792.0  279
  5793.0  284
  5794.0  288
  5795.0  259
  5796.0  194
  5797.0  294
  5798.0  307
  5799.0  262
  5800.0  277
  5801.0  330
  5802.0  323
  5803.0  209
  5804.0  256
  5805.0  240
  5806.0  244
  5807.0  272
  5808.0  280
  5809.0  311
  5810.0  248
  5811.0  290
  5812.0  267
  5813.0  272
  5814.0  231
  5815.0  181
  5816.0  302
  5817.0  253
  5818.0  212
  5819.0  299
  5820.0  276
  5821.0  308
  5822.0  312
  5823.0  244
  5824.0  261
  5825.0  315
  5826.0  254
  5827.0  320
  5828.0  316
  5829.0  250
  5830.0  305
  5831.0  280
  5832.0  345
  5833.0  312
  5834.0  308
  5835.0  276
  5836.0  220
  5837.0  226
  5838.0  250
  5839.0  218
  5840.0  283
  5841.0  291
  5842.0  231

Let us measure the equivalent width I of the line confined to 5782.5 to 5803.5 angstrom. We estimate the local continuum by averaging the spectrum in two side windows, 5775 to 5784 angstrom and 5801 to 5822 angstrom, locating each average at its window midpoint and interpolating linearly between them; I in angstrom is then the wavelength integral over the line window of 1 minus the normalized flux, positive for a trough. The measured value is -0.8 angstrom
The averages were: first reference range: 271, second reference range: 266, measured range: 279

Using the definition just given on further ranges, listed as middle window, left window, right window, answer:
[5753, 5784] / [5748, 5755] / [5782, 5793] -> 1.6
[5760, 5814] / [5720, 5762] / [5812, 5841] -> -0.7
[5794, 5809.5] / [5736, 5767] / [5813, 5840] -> -0.1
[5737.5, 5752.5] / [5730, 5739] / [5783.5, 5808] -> 0.2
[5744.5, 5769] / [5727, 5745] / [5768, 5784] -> -1.8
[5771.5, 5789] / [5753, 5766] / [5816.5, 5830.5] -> 0.0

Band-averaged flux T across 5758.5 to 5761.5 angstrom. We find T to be 278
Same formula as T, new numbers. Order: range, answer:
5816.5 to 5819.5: 255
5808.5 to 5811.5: 283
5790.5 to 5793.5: 278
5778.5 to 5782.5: 254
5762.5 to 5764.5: 244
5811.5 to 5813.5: 270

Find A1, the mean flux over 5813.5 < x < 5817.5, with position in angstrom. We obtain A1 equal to 242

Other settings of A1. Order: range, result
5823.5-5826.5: 277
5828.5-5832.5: 295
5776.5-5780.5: 260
